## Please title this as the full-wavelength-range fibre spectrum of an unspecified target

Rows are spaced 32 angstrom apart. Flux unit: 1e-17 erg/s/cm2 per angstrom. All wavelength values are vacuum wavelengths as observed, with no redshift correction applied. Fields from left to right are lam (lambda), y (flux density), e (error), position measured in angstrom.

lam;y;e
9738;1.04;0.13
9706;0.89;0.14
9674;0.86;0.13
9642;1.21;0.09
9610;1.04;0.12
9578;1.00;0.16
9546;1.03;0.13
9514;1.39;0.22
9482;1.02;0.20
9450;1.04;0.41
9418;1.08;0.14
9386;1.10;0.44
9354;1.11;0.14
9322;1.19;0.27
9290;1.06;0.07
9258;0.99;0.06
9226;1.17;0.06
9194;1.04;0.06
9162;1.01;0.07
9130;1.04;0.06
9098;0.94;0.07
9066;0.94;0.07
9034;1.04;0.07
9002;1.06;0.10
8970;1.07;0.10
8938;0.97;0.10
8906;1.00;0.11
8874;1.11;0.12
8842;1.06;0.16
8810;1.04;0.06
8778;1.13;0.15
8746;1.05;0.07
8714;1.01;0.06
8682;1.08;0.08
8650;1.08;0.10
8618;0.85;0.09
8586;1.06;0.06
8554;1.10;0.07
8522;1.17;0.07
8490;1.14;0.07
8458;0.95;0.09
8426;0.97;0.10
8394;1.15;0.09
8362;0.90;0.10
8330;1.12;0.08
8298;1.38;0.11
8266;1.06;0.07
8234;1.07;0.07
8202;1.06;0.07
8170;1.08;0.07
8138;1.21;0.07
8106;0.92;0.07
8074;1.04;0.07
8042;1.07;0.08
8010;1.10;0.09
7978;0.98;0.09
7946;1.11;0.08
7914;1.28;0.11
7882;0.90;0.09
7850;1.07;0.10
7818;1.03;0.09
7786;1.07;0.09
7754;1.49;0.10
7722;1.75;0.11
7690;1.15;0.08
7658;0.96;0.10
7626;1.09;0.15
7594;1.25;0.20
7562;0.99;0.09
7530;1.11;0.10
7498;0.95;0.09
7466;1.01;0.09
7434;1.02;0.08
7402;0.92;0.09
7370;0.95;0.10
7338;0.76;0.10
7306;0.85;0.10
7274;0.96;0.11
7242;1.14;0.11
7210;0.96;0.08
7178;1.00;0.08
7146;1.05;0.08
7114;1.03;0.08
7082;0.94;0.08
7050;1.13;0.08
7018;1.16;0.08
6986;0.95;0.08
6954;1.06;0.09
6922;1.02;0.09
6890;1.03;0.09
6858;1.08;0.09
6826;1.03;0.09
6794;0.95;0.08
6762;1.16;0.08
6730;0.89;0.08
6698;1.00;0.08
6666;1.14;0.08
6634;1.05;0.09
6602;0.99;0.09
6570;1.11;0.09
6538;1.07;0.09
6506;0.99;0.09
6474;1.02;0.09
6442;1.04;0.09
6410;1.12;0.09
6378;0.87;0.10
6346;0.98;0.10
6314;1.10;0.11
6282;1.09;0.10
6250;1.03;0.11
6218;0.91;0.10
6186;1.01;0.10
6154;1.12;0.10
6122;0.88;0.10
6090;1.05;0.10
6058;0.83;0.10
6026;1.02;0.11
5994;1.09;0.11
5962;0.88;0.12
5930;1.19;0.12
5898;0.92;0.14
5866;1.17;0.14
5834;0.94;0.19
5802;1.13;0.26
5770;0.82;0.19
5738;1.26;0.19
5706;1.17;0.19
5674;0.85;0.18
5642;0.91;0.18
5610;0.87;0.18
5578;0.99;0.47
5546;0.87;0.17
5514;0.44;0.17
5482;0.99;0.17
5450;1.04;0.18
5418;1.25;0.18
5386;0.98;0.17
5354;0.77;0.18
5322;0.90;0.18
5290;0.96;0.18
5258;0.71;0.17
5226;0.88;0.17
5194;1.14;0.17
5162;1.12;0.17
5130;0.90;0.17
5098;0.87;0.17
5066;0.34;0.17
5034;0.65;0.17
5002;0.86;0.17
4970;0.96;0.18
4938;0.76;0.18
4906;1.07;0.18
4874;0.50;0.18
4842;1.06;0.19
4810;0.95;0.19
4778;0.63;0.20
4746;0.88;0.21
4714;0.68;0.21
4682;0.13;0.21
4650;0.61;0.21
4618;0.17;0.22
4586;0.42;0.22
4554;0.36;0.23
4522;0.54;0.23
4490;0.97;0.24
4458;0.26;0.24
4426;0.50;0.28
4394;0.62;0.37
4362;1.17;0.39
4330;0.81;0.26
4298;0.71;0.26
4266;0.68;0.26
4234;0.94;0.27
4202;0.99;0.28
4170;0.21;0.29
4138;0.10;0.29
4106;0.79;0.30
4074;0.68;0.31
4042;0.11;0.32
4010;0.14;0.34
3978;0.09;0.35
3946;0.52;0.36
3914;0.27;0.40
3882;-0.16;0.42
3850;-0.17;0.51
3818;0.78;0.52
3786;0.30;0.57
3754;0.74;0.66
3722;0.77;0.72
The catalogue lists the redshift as 0.178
